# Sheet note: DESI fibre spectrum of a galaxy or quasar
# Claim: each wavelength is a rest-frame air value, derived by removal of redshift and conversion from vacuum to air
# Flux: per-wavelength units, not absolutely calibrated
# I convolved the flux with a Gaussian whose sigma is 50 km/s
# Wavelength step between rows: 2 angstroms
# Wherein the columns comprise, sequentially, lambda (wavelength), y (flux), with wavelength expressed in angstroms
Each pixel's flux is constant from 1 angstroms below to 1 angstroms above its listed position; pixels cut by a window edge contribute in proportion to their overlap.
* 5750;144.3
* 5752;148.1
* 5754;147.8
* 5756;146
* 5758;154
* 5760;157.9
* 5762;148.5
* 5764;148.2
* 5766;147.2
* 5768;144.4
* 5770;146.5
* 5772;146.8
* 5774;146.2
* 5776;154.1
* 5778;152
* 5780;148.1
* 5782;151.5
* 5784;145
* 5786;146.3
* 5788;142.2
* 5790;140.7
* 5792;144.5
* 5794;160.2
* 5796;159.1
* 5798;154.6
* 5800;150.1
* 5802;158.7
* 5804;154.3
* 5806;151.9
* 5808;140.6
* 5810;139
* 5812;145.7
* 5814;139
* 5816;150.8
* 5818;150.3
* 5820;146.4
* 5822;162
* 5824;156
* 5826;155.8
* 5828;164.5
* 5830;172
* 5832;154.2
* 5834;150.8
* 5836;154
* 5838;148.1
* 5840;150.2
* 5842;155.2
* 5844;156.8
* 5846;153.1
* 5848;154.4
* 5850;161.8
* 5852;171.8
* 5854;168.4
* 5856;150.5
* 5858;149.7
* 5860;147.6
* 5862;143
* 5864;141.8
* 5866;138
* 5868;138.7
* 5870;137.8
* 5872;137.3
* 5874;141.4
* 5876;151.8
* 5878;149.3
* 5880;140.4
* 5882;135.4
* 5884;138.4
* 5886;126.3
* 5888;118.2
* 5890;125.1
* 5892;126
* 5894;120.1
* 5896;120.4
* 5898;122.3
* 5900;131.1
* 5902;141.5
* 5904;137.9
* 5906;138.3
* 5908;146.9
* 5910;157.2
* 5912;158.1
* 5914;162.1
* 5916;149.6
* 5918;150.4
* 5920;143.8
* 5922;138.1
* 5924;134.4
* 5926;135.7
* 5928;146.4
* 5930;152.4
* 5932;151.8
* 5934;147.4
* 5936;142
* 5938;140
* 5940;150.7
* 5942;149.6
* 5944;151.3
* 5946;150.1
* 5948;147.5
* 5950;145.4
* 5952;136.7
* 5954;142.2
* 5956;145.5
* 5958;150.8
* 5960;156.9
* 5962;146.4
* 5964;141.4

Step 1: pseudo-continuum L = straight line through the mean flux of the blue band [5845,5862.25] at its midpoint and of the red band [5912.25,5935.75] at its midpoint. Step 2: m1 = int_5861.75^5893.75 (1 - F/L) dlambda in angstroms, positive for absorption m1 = 3.5 angstroms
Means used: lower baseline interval 156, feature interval 136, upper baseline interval 147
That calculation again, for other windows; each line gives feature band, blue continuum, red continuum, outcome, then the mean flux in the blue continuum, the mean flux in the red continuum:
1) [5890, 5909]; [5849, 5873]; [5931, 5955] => 2.1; 149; 146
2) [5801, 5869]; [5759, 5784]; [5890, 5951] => -2.7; 149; 143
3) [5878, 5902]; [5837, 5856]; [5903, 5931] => 3.4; 157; 147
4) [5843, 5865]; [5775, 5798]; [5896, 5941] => -1.2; 150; 144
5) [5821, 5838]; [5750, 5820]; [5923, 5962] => -1.2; 149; 146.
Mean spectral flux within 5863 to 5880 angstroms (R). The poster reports 142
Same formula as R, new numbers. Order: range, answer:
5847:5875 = 149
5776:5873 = 151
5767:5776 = 147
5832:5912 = 143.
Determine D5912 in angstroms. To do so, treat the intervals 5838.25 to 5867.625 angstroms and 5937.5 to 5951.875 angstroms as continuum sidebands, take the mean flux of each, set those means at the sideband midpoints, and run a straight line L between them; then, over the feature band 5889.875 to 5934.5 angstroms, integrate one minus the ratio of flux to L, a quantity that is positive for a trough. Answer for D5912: 2.5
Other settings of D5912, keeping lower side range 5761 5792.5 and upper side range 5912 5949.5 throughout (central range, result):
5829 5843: -0.7 angstroms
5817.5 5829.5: -0.8 angstroms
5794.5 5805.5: -0.6 angstroms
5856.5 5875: 0.6 angstroms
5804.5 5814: 0.2 angstroms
